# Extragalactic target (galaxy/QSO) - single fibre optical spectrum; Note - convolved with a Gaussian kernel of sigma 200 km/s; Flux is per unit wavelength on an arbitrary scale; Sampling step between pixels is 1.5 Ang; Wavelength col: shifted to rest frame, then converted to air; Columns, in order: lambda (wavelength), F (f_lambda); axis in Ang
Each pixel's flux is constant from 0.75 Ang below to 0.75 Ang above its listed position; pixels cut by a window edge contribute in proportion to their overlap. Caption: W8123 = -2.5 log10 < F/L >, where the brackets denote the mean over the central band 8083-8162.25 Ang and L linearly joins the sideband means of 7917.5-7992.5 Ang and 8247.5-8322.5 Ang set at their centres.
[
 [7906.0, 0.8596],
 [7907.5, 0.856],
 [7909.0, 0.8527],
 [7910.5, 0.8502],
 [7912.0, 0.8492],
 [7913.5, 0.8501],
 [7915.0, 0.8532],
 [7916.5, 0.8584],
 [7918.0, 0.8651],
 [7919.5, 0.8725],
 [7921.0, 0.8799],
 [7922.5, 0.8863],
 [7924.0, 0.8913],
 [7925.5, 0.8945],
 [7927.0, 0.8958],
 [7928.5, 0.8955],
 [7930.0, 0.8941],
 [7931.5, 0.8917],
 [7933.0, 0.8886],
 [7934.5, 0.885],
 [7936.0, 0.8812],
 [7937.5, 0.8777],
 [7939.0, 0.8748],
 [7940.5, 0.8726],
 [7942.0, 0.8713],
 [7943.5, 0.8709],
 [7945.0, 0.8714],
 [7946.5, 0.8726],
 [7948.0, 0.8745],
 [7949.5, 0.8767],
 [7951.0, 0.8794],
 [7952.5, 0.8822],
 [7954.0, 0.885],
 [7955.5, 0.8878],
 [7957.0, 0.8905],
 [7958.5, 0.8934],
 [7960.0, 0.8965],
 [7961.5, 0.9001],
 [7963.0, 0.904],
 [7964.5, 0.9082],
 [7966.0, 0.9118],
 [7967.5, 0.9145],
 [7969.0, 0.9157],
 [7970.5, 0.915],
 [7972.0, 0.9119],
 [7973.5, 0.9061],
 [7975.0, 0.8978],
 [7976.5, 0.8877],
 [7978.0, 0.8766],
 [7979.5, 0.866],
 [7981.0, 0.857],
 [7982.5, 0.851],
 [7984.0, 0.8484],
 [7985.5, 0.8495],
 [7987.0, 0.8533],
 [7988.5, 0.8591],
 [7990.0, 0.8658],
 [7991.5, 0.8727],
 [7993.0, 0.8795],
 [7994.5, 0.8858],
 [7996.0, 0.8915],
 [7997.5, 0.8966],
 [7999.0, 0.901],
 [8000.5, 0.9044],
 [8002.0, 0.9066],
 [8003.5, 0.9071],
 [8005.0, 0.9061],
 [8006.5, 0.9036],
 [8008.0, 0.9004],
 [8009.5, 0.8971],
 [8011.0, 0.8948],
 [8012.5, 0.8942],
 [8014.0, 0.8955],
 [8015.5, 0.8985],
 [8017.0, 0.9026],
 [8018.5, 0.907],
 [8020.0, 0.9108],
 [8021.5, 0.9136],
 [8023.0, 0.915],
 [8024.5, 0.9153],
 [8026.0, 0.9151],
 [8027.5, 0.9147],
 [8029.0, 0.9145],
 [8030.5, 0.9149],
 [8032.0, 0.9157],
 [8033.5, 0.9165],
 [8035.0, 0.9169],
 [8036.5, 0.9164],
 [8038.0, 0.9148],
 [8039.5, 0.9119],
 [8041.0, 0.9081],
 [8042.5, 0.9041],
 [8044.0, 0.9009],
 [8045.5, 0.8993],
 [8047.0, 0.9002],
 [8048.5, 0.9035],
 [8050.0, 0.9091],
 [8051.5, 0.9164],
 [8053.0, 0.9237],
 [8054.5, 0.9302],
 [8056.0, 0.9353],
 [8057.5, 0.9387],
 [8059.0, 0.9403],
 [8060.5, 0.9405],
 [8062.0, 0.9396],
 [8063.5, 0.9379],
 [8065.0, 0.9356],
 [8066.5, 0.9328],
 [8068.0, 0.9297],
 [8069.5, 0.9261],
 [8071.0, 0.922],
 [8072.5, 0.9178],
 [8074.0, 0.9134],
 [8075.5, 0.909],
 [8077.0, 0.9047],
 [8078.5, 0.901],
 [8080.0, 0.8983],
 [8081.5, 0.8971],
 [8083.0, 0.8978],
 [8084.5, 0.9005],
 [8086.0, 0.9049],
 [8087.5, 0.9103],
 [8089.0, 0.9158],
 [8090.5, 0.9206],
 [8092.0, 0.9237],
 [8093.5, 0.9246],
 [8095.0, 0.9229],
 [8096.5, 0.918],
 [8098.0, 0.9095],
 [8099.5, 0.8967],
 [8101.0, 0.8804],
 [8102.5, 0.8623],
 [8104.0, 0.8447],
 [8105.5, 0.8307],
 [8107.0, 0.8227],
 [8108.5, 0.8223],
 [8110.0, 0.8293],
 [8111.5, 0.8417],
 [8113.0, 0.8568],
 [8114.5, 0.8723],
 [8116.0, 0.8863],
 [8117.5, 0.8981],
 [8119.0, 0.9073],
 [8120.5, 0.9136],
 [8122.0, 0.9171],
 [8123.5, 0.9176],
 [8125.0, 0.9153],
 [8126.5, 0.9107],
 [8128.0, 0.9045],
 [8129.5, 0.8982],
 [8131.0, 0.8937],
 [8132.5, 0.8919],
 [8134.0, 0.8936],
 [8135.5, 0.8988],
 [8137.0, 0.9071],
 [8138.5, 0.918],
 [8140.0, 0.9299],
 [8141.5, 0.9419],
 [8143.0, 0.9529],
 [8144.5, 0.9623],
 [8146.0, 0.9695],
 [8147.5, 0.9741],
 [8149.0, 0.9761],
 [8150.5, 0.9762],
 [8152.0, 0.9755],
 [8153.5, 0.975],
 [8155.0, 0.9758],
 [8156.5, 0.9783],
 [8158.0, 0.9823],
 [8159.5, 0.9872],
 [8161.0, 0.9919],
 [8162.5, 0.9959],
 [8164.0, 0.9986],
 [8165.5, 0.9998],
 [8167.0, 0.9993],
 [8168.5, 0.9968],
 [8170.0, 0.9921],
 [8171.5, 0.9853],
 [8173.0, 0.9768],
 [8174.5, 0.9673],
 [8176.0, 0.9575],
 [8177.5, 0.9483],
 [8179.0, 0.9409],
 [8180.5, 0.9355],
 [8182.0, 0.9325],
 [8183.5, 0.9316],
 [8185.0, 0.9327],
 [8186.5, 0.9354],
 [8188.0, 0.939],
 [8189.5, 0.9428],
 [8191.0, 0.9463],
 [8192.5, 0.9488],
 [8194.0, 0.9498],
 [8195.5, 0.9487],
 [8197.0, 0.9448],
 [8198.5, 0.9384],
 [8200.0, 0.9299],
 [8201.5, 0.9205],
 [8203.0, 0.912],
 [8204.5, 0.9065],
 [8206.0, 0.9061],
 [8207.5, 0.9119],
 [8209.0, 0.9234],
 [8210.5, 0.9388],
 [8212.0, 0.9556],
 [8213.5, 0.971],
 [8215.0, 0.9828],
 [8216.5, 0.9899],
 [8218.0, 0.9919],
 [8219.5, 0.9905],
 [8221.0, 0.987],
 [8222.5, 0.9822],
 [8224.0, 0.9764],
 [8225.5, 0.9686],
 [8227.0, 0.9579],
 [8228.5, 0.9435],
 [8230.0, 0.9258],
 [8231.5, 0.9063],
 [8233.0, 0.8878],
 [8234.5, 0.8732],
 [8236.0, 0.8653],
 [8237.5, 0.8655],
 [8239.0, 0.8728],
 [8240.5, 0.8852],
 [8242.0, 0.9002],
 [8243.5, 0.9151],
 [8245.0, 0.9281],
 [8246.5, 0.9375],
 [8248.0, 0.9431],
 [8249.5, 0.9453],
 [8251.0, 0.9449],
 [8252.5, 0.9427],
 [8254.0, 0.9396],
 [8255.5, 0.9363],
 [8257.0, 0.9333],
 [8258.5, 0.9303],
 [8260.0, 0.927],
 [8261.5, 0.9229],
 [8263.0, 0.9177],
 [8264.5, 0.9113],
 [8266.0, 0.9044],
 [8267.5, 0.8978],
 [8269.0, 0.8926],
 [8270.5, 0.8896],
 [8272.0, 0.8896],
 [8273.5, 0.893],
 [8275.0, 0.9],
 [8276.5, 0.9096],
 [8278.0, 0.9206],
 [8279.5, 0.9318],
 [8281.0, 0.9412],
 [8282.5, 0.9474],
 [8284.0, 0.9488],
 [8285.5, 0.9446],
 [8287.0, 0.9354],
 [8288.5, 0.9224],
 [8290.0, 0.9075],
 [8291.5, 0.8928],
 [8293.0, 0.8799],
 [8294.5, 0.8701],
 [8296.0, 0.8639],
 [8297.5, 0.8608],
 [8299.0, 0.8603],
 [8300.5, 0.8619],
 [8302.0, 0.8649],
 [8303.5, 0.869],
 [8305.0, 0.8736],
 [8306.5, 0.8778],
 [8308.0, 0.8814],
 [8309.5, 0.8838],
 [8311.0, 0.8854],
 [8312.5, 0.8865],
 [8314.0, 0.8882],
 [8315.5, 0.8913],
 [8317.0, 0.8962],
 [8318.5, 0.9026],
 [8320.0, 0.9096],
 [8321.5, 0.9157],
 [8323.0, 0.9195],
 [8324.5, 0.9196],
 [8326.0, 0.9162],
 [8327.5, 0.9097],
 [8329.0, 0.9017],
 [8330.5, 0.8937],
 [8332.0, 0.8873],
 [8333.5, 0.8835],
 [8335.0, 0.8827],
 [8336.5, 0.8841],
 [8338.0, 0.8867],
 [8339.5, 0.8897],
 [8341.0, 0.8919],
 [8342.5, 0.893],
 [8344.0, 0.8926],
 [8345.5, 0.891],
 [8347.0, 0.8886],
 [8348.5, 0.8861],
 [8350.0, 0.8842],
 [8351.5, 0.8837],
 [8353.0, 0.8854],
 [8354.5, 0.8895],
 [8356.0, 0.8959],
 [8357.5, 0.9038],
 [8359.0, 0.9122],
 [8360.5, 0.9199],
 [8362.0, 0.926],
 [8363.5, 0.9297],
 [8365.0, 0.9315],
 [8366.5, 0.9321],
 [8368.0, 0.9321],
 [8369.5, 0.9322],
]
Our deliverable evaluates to -0.02 mag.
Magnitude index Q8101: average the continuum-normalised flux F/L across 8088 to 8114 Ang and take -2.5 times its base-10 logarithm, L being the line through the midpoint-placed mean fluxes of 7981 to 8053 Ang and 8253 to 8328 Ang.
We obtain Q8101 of 0.03 mag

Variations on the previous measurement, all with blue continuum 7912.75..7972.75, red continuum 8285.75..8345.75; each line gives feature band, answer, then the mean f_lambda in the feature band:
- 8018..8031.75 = -0.03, 0.914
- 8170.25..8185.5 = -0.07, 0.952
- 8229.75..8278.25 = -0.02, 0.91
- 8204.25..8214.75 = -0.05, 0.934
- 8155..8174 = -0.12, 0.989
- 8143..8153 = -0.10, 0.971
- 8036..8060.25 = -0.03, 0.916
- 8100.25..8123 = 0.03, 0.866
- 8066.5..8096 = -0.03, 0.913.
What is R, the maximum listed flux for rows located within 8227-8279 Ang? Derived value 0.9579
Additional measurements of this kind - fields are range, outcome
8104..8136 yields 0.9176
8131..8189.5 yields 0.9998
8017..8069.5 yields 0.9405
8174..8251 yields 0.9919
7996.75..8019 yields 0.9071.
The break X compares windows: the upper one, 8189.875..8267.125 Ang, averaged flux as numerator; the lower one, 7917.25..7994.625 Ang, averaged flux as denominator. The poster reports 1.06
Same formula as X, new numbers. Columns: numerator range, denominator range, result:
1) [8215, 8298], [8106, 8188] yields 0.99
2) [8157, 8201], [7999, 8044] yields 1.06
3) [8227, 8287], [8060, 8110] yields 1.02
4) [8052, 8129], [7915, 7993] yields 1.02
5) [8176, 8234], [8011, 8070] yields 1.03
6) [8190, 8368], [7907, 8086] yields 1.02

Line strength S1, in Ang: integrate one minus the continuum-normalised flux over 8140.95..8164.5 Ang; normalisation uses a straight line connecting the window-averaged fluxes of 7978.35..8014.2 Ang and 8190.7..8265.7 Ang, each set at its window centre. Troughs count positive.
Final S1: -1.5 Ang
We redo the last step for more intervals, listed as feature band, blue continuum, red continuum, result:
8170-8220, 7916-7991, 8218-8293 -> -1.7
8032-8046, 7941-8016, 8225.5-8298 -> -0.3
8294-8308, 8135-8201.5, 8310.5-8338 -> 0.6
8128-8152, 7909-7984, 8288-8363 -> -1.2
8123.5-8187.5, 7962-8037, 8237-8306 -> -3.5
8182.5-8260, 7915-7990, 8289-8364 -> -4.0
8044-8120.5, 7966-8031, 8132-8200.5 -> 1.9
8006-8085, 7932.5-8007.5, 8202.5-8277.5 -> -1.4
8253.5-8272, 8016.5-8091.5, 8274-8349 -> -0.3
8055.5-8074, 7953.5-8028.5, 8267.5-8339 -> -0.8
